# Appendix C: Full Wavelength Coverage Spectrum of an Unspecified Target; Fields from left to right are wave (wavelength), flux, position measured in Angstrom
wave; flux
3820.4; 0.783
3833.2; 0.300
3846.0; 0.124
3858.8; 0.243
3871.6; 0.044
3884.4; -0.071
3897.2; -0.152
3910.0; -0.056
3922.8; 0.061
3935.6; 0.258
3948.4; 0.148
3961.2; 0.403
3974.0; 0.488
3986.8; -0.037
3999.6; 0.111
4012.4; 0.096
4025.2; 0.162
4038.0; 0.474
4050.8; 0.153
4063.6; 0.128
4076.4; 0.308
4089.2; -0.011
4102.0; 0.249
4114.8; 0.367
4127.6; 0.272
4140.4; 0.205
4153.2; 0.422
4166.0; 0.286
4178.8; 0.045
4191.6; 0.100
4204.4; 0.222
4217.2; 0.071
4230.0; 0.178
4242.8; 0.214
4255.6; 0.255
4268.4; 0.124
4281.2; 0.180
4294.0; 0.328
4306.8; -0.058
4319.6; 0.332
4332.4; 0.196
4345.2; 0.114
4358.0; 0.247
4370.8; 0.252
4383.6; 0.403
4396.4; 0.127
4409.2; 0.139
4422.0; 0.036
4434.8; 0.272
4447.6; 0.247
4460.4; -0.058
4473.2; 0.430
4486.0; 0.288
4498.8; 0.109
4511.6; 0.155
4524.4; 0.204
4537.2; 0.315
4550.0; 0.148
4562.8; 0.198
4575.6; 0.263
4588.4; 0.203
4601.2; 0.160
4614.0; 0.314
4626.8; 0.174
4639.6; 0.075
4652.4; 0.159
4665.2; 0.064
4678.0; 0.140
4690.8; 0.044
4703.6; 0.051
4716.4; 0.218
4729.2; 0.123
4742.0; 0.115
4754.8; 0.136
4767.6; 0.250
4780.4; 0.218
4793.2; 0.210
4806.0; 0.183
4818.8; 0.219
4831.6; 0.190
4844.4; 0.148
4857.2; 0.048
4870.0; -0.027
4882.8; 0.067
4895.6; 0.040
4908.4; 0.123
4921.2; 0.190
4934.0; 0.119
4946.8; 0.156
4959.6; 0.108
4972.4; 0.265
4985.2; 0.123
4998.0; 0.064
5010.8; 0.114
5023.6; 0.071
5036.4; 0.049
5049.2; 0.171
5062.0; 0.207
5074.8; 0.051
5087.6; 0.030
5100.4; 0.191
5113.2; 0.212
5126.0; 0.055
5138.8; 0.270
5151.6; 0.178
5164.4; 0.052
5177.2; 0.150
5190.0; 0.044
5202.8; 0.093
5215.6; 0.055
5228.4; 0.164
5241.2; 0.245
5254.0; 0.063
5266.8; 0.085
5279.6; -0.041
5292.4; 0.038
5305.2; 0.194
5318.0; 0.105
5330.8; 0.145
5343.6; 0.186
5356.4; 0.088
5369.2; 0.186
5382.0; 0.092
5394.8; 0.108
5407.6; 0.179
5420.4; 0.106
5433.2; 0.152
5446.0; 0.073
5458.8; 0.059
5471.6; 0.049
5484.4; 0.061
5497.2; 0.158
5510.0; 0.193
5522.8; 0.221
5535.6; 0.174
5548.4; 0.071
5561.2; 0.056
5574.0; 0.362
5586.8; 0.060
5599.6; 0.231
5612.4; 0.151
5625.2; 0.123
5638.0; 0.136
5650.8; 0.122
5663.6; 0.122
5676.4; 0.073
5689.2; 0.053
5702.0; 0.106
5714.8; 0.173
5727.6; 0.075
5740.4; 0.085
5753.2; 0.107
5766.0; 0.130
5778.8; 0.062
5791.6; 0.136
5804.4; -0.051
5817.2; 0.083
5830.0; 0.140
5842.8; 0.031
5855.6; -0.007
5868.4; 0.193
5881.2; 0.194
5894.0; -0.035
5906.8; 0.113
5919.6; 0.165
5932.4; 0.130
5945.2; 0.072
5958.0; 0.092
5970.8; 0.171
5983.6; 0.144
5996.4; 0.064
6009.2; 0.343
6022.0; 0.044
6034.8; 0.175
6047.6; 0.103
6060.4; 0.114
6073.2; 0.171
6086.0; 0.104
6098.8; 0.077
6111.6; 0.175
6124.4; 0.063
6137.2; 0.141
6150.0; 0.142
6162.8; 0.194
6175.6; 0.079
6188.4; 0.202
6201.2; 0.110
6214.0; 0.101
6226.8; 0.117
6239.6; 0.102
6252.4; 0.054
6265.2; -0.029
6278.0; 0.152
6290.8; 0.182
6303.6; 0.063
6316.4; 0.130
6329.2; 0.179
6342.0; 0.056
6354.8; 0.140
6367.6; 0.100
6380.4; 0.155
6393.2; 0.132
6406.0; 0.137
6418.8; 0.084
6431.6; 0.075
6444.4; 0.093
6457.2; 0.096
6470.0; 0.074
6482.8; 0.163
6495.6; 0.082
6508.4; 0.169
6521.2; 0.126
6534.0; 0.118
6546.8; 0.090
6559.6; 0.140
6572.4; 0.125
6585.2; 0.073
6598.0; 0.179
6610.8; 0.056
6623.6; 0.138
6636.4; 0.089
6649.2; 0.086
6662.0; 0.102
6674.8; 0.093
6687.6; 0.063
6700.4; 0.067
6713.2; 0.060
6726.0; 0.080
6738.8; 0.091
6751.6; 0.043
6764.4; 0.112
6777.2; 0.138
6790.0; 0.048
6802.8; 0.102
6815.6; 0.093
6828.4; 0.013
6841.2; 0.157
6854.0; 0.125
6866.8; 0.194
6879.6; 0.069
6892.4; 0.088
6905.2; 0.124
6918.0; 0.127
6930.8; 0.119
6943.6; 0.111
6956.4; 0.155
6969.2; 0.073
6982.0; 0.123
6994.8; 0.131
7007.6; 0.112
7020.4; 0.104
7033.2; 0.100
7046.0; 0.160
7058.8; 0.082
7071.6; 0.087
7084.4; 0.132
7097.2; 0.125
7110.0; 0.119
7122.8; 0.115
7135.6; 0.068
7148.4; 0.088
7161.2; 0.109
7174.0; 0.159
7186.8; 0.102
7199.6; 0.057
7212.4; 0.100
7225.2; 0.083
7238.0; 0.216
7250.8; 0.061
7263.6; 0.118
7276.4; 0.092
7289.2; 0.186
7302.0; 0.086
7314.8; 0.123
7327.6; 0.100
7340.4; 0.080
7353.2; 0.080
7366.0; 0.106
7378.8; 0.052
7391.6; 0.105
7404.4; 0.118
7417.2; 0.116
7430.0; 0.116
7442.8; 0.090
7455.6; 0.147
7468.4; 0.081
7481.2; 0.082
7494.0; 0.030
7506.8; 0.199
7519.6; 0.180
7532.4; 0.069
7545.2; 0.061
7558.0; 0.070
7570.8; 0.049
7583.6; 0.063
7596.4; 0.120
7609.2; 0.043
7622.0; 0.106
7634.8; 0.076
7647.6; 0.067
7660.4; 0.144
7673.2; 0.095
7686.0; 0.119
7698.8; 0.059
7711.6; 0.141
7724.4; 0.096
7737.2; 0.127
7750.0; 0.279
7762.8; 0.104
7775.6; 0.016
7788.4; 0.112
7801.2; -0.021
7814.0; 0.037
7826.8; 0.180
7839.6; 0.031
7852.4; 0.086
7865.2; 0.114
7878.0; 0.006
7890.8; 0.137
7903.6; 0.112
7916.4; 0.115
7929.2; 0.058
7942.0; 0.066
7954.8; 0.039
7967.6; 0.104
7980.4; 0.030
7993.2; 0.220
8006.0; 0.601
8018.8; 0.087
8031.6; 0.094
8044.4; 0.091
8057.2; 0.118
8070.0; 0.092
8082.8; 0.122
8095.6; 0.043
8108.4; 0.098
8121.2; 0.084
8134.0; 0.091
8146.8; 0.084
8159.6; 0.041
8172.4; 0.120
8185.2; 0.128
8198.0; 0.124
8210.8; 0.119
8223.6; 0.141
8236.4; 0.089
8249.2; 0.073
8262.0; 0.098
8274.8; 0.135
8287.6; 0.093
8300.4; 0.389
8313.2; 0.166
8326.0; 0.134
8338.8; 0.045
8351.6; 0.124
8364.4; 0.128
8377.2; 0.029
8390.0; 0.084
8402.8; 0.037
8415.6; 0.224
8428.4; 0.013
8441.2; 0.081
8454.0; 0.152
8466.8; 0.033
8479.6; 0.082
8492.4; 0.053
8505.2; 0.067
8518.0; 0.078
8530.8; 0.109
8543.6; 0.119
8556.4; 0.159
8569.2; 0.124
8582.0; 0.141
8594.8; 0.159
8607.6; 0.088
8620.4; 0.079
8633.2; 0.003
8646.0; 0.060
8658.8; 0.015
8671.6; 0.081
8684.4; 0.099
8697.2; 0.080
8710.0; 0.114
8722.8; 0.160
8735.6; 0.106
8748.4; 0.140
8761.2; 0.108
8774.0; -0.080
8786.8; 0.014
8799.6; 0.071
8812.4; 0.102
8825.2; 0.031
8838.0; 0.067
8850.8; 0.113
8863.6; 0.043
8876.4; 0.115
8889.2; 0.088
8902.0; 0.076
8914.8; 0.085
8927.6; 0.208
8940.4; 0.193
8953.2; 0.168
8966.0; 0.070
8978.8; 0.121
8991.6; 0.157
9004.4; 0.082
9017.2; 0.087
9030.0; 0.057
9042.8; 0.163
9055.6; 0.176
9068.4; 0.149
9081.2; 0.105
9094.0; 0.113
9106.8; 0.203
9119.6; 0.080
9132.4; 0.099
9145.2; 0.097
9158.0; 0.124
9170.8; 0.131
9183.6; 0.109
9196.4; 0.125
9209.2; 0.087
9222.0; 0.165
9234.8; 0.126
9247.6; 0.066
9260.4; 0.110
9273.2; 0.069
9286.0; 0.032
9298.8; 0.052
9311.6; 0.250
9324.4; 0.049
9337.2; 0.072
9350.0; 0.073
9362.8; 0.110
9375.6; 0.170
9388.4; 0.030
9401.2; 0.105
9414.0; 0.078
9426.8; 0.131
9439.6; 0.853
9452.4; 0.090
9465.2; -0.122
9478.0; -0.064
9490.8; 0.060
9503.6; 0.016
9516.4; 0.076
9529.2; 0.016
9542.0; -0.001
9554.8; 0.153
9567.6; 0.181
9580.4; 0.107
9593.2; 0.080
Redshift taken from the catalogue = 1.147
